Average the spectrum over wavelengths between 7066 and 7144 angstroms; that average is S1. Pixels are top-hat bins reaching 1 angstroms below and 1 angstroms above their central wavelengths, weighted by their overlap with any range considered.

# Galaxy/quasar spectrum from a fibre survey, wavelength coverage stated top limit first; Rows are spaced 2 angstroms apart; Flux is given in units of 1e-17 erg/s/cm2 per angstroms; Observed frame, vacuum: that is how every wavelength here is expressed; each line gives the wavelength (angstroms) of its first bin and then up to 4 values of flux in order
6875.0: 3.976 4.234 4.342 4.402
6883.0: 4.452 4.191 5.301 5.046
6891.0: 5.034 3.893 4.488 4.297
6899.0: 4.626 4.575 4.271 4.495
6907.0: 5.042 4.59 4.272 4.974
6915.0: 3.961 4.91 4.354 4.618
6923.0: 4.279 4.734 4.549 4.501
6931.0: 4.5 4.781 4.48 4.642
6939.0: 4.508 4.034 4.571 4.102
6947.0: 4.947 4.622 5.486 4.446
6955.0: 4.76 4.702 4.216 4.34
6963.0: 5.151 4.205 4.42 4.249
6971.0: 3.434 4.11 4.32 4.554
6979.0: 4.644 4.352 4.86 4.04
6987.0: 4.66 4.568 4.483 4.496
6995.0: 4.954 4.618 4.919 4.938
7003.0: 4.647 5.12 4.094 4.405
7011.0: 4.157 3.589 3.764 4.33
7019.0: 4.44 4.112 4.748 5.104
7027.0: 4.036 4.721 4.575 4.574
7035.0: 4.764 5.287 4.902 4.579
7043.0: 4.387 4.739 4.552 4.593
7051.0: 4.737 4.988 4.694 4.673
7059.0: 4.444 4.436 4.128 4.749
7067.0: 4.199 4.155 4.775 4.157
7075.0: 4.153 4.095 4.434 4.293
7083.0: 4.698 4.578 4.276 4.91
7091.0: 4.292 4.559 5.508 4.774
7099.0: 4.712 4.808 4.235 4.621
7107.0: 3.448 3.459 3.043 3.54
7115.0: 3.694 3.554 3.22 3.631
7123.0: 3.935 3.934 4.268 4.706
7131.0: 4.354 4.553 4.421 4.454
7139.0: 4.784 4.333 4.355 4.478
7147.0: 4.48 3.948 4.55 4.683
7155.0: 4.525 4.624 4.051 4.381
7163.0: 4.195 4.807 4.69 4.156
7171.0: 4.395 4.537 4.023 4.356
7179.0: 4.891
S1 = 4.25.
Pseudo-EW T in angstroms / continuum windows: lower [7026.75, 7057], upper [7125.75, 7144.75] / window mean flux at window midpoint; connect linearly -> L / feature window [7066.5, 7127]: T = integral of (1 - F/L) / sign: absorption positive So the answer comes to 4.9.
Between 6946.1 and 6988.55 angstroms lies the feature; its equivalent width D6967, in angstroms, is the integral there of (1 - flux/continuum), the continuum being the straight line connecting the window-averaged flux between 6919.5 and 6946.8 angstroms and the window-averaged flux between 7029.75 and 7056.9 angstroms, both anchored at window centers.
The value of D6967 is 0.6 angstroms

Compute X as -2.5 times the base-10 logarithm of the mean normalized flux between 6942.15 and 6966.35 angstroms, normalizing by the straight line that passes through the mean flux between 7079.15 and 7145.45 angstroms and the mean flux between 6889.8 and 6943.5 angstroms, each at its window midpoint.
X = -0.04 mag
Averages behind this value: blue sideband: 4.52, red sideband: 4.26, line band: 4.63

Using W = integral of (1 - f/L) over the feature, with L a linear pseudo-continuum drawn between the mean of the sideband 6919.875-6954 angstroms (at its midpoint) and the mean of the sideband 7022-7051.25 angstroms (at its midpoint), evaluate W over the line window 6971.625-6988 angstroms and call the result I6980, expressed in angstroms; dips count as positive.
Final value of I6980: 0.7 angstroms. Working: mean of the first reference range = 4.58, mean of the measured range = 4.42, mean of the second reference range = 4.69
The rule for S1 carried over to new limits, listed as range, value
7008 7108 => 4.5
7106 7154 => 4.08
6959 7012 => 4.48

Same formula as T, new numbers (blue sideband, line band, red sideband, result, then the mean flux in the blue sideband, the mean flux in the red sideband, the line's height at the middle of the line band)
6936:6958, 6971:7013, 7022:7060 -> 1.4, 4.62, 4.69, 4.65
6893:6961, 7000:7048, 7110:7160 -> -1.7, 4.54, 4.16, 4.37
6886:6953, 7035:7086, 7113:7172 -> -1.8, 4.59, 4.27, 4.39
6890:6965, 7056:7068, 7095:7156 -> -0.3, 4.56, 4.21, 4.32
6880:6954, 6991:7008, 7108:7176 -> -1.1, 4.57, 4.2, 4.43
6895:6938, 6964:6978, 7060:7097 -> 1.0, 4.54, 4.47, 4.52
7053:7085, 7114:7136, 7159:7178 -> 1.9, 4.43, 4.38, 4.4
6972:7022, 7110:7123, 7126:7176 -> 2.8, 4.45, 4.43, 4.43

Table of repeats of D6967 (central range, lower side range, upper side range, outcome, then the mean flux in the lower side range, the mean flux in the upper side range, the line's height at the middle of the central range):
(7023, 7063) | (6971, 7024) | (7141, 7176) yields -2.1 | 4.44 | 4.4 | 4.43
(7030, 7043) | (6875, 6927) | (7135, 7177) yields -0.8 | 4.52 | 4.42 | 4.47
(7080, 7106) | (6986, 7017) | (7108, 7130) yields -5.0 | 4.49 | 3.73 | 3.89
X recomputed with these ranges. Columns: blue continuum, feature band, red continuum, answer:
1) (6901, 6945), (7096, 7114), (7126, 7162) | 0.10 mag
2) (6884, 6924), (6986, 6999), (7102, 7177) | -0.05 mag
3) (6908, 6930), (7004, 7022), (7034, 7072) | 0.09 mag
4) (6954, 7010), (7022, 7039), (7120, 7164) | -0.07 mag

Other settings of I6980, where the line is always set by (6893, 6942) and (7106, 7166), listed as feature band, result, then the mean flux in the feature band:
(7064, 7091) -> -1.1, 4.42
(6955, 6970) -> -0.2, 4.49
